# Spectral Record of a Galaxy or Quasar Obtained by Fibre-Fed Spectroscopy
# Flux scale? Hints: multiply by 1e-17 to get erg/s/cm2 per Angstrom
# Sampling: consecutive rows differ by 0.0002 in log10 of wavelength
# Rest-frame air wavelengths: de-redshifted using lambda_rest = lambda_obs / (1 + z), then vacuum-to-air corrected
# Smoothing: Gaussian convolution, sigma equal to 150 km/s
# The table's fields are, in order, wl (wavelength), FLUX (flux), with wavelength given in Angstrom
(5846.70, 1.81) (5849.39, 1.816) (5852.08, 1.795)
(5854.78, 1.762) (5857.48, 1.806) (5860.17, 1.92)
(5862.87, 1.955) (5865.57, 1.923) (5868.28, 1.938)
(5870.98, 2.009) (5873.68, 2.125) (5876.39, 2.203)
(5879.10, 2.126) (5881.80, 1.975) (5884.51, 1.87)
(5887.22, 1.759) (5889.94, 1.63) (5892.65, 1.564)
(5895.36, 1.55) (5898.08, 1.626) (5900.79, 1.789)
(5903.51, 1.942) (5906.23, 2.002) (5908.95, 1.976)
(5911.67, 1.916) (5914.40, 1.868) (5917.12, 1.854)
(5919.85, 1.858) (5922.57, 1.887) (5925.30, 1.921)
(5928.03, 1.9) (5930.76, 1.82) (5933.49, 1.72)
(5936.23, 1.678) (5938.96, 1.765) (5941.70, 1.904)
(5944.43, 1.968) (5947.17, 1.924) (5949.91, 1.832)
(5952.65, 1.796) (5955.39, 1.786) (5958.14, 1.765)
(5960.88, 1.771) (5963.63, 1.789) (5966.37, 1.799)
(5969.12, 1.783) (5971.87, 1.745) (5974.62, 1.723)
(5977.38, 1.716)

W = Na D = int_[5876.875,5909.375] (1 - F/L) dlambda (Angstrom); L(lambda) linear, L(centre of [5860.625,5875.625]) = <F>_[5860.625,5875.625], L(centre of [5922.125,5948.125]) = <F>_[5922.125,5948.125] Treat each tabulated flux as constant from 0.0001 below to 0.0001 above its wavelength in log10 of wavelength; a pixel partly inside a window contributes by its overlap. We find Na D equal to 1.94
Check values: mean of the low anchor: 1.99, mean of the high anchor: 1.85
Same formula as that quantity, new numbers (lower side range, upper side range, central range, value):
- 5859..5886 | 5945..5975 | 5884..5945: 2.89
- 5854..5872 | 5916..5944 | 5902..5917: -0.61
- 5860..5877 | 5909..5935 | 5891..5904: 1.71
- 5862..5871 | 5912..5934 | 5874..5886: -0.75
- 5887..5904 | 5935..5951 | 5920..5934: -0.54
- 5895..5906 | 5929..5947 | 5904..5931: -1.69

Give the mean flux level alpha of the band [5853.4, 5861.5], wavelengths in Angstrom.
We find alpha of 1.83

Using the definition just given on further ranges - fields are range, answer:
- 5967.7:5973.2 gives 1.76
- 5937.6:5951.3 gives 1.88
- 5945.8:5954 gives 1.85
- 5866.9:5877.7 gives 2.07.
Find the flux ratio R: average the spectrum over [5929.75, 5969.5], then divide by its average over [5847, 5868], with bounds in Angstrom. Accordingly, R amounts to 0.97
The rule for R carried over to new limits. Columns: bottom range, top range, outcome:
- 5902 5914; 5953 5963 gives 0.91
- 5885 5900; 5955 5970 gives 1.08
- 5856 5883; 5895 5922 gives 0.93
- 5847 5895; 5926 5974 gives 0.96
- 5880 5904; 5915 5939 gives 1.05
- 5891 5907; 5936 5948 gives 1.07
